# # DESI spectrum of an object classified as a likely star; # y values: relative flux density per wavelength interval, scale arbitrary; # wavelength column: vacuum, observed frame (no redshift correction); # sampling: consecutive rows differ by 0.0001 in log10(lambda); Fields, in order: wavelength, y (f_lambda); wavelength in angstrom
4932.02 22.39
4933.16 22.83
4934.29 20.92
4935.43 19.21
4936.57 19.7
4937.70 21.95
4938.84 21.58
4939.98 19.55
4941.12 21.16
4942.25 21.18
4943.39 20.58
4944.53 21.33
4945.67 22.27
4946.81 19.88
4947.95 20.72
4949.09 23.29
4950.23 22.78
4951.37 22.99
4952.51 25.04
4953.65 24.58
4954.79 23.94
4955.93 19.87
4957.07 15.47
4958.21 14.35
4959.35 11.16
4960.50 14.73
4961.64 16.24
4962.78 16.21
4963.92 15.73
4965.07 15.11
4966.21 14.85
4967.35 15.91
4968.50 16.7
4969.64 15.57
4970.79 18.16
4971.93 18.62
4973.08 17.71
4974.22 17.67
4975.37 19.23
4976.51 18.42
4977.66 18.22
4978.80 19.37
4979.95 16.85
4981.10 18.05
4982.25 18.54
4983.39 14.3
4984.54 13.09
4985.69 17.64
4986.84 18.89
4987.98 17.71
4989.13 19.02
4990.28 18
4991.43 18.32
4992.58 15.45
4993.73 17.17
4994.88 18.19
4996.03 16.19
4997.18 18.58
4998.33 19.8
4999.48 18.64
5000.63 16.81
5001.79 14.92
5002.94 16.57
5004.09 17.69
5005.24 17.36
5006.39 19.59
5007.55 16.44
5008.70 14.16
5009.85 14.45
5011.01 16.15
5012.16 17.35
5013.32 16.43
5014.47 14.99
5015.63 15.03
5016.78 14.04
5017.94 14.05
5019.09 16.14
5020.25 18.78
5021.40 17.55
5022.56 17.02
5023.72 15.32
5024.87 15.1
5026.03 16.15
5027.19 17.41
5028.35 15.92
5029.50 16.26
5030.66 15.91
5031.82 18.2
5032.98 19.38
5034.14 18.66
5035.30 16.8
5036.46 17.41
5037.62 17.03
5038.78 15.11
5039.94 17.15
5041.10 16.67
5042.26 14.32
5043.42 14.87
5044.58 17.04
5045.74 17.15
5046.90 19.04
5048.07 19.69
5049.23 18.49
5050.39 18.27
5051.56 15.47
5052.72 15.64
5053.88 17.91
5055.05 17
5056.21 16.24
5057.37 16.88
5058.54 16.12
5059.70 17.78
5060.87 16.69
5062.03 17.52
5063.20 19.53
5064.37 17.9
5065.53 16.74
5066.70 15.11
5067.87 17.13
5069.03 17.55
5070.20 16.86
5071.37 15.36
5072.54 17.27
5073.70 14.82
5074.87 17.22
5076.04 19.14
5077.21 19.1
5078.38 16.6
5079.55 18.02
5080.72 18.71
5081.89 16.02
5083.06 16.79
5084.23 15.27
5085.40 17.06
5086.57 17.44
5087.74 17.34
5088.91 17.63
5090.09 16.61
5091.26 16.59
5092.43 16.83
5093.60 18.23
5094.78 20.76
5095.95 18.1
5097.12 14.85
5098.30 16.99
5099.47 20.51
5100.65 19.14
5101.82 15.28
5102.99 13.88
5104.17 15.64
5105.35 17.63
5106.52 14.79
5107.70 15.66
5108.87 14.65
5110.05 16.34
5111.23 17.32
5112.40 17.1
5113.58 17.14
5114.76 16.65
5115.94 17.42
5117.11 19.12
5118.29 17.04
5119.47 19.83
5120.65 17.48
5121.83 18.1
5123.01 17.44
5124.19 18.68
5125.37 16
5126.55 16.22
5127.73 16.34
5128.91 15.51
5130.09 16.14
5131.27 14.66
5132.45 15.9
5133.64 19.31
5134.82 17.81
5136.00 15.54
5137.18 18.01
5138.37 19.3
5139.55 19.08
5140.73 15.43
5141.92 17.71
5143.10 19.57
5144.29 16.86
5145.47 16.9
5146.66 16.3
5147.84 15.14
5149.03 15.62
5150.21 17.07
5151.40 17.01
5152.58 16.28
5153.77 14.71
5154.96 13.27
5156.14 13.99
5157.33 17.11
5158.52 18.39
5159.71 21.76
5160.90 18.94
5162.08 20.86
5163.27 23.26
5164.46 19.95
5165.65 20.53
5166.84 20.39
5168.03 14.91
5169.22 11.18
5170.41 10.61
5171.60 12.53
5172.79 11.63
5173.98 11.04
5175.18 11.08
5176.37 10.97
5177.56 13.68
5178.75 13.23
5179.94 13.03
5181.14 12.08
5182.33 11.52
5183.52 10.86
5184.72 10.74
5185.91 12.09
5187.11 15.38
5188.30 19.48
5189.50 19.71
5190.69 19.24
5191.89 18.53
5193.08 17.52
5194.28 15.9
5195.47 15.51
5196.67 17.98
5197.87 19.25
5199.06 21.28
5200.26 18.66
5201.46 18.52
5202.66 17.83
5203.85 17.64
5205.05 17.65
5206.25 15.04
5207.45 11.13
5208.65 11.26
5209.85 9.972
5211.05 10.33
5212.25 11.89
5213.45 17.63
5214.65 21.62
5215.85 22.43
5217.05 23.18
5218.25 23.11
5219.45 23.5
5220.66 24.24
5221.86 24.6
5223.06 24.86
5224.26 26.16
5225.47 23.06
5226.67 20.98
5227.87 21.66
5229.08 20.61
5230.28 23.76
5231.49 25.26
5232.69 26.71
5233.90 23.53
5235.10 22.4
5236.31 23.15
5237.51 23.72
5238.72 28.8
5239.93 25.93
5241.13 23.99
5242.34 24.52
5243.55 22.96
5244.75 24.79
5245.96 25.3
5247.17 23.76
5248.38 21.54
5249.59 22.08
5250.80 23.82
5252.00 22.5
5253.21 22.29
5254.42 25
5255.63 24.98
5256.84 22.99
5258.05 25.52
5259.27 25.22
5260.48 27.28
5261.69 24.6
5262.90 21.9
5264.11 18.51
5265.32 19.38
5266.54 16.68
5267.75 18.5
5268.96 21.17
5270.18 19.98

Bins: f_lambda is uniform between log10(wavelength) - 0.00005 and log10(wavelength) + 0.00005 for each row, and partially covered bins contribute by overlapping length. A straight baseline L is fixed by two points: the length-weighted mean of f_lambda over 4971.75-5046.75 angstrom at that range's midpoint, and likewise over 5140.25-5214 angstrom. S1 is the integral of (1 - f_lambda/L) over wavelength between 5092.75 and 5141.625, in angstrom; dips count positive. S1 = -2.84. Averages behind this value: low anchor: 16.9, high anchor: 15.7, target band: 17.1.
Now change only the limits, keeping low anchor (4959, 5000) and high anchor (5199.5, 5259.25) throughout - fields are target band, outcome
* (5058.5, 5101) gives 3.5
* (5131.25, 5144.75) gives 1.6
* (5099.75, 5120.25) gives 2.8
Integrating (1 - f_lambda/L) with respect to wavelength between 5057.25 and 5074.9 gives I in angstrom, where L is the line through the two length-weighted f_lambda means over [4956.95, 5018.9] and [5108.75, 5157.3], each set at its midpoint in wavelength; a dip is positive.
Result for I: -0.1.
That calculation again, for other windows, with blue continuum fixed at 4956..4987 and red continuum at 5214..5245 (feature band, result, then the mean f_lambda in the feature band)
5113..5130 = 2.83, 17.3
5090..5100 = 1.14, 17.8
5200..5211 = 3.89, 14.9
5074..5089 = 1.76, 17.4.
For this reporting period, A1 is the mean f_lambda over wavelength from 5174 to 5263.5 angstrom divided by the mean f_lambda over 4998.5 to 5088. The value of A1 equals 1.2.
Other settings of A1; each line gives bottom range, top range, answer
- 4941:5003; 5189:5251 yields 1.14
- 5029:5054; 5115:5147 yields 1.01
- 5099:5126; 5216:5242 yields 1.40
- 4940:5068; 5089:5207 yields 0.95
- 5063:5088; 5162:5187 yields 0.82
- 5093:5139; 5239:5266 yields 1.38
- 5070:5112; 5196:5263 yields 1.28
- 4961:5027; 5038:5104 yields 1.01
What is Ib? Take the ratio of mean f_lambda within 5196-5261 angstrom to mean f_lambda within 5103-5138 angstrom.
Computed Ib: 1.3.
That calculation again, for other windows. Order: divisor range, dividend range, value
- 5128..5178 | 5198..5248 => 1.29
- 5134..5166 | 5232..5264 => 1.37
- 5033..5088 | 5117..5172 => 1.00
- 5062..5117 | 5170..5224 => 0.96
